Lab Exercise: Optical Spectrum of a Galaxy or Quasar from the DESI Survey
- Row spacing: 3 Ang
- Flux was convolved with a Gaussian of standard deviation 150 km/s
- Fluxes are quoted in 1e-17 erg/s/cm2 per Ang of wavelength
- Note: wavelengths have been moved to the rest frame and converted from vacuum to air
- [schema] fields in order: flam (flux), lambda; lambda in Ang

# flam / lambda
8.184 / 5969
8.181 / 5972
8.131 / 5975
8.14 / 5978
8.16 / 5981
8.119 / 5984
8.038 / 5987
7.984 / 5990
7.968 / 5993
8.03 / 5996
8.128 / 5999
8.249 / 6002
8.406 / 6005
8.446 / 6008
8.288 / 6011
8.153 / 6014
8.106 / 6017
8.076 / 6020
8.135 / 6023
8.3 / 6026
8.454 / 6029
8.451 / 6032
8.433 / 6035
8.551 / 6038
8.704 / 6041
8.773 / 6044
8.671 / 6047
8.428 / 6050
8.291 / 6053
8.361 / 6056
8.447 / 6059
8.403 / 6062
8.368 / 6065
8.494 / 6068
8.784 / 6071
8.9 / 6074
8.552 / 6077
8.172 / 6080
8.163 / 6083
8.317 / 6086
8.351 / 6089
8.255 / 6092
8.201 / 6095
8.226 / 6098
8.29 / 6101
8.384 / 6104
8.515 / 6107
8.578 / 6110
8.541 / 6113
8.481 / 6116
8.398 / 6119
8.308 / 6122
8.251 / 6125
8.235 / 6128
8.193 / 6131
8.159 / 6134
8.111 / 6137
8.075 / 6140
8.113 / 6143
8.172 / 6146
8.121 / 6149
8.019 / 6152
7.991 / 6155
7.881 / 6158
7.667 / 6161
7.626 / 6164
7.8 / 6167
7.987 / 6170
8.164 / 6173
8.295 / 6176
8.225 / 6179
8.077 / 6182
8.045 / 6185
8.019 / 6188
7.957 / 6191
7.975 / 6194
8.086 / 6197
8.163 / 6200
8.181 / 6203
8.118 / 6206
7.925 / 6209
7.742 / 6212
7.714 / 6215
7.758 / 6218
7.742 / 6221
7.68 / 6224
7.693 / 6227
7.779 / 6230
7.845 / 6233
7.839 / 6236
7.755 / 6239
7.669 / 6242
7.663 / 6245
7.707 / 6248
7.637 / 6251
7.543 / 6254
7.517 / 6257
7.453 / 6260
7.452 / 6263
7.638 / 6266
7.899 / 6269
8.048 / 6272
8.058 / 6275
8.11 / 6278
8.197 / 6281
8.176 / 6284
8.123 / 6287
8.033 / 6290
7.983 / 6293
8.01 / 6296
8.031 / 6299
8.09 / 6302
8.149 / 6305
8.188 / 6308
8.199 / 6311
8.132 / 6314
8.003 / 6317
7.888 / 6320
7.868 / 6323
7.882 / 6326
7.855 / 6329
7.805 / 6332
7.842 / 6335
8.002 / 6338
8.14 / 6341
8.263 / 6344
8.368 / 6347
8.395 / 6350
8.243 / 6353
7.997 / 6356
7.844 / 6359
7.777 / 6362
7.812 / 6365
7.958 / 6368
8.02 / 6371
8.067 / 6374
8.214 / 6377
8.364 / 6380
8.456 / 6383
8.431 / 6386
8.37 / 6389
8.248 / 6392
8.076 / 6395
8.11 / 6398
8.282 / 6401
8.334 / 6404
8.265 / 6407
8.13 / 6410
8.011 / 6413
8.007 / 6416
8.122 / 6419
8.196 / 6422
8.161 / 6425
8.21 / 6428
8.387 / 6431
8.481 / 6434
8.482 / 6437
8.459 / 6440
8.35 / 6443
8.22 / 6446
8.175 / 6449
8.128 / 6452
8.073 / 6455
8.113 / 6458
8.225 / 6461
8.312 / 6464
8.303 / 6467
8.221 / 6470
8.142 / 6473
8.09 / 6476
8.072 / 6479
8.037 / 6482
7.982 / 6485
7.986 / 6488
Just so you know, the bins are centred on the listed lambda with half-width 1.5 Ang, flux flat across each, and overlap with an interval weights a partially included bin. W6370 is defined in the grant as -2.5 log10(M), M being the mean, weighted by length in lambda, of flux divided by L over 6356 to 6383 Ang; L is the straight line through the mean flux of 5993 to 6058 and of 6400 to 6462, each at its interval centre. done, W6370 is 0.029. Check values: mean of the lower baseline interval 8.35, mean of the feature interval 8.03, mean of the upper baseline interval 8.23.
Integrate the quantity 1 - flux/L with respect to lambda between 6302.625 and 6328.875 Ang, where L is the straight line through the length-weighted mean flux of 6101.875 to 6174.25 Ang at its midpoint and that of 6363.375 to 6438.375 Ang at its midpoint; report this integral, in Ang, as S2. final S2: 0.5 Ang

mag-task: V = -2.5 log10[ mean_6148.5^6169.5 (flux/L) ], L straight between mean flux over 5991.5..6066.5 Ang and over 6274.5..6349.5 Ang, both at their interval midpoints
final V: 0.05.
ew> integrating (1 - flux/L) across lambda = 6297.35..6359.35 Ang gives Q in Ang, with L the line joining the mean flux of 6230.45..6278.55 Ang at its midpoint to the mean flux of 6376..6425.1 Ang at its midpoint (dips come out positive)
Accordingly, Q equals -0.6 Ang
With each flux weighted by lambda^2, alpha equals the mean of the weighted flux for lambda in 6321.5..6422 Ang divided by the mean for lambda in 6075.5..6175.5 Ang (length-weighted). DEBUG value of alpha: 1.1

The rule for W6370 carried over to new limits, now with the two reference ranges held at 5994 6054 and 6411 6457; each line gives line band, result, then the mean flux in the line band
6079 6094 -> 0.01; 8.25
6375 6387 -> -0.01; 8.35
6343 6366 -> 0.02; 8.09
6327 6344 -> 0.04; 7.96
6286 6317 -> 0.02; 8.09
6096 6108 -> 0.00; 8.34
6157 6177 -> 0.05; 7.91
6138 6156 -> 0.03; 8.09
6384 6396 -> -0.01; 8.3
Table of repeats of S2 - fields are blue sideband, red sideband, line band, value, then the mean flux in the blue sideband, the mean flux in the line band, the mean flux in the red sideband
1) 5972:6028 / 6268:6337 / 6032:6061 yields -1.3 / 8.16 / 8.51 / 8.03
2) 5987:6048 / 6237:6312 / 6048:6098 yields -1.1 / 8.31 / 8.4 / 7.89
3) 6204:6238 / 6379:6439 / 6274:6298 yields -0.4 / 7.81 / 8.09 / 8.26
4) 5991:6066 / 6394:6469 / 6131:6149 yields 0.4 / 8.34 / 8.13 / 8.23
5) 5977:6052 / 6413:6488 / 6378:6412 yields -0.3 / 8.29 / 8.27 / 8.2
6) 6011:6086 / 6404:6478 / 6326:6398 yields 1.3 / 8.42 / 8.11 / 8.22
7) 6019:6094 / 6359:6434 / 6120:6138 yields 0.3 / 8.43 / 8.22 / 8.17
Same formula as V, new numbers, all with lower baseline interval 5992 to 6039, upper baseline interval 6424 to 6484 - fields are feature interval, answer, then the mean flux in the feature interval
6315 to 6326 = 0.04 mag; 7.92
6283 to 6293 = 0.02 mag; 8.09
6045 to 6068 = -0.02 mag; 8.44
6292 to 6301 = 0.03 mag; 8.01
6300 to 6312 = 0.01 mag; 8.15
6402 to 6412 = 0.00 mag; 8.23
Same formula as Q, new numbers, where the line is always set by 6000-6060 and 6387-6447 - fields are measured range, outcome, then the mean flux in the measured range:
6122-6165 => 1.5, 8.06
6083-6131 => 0.1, 8.34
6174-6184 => 0.2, 8.19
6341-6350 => 0.0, 8.3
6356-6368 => 0.6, 7.85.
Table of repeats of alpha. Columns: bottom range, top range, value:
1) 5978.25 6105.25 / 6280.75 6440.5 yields 1.08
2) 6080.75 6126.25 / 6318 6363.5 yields 1.04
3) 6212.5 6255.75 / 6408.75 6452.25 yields 1.14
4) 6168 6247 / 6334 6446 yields 1.10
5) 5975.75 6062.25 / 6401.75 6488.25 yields 1.13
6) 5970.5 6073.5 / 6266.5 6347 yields 1.06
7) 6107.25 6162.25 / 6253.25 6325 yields 1.02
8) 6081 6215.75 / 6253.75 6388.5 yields 1.04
